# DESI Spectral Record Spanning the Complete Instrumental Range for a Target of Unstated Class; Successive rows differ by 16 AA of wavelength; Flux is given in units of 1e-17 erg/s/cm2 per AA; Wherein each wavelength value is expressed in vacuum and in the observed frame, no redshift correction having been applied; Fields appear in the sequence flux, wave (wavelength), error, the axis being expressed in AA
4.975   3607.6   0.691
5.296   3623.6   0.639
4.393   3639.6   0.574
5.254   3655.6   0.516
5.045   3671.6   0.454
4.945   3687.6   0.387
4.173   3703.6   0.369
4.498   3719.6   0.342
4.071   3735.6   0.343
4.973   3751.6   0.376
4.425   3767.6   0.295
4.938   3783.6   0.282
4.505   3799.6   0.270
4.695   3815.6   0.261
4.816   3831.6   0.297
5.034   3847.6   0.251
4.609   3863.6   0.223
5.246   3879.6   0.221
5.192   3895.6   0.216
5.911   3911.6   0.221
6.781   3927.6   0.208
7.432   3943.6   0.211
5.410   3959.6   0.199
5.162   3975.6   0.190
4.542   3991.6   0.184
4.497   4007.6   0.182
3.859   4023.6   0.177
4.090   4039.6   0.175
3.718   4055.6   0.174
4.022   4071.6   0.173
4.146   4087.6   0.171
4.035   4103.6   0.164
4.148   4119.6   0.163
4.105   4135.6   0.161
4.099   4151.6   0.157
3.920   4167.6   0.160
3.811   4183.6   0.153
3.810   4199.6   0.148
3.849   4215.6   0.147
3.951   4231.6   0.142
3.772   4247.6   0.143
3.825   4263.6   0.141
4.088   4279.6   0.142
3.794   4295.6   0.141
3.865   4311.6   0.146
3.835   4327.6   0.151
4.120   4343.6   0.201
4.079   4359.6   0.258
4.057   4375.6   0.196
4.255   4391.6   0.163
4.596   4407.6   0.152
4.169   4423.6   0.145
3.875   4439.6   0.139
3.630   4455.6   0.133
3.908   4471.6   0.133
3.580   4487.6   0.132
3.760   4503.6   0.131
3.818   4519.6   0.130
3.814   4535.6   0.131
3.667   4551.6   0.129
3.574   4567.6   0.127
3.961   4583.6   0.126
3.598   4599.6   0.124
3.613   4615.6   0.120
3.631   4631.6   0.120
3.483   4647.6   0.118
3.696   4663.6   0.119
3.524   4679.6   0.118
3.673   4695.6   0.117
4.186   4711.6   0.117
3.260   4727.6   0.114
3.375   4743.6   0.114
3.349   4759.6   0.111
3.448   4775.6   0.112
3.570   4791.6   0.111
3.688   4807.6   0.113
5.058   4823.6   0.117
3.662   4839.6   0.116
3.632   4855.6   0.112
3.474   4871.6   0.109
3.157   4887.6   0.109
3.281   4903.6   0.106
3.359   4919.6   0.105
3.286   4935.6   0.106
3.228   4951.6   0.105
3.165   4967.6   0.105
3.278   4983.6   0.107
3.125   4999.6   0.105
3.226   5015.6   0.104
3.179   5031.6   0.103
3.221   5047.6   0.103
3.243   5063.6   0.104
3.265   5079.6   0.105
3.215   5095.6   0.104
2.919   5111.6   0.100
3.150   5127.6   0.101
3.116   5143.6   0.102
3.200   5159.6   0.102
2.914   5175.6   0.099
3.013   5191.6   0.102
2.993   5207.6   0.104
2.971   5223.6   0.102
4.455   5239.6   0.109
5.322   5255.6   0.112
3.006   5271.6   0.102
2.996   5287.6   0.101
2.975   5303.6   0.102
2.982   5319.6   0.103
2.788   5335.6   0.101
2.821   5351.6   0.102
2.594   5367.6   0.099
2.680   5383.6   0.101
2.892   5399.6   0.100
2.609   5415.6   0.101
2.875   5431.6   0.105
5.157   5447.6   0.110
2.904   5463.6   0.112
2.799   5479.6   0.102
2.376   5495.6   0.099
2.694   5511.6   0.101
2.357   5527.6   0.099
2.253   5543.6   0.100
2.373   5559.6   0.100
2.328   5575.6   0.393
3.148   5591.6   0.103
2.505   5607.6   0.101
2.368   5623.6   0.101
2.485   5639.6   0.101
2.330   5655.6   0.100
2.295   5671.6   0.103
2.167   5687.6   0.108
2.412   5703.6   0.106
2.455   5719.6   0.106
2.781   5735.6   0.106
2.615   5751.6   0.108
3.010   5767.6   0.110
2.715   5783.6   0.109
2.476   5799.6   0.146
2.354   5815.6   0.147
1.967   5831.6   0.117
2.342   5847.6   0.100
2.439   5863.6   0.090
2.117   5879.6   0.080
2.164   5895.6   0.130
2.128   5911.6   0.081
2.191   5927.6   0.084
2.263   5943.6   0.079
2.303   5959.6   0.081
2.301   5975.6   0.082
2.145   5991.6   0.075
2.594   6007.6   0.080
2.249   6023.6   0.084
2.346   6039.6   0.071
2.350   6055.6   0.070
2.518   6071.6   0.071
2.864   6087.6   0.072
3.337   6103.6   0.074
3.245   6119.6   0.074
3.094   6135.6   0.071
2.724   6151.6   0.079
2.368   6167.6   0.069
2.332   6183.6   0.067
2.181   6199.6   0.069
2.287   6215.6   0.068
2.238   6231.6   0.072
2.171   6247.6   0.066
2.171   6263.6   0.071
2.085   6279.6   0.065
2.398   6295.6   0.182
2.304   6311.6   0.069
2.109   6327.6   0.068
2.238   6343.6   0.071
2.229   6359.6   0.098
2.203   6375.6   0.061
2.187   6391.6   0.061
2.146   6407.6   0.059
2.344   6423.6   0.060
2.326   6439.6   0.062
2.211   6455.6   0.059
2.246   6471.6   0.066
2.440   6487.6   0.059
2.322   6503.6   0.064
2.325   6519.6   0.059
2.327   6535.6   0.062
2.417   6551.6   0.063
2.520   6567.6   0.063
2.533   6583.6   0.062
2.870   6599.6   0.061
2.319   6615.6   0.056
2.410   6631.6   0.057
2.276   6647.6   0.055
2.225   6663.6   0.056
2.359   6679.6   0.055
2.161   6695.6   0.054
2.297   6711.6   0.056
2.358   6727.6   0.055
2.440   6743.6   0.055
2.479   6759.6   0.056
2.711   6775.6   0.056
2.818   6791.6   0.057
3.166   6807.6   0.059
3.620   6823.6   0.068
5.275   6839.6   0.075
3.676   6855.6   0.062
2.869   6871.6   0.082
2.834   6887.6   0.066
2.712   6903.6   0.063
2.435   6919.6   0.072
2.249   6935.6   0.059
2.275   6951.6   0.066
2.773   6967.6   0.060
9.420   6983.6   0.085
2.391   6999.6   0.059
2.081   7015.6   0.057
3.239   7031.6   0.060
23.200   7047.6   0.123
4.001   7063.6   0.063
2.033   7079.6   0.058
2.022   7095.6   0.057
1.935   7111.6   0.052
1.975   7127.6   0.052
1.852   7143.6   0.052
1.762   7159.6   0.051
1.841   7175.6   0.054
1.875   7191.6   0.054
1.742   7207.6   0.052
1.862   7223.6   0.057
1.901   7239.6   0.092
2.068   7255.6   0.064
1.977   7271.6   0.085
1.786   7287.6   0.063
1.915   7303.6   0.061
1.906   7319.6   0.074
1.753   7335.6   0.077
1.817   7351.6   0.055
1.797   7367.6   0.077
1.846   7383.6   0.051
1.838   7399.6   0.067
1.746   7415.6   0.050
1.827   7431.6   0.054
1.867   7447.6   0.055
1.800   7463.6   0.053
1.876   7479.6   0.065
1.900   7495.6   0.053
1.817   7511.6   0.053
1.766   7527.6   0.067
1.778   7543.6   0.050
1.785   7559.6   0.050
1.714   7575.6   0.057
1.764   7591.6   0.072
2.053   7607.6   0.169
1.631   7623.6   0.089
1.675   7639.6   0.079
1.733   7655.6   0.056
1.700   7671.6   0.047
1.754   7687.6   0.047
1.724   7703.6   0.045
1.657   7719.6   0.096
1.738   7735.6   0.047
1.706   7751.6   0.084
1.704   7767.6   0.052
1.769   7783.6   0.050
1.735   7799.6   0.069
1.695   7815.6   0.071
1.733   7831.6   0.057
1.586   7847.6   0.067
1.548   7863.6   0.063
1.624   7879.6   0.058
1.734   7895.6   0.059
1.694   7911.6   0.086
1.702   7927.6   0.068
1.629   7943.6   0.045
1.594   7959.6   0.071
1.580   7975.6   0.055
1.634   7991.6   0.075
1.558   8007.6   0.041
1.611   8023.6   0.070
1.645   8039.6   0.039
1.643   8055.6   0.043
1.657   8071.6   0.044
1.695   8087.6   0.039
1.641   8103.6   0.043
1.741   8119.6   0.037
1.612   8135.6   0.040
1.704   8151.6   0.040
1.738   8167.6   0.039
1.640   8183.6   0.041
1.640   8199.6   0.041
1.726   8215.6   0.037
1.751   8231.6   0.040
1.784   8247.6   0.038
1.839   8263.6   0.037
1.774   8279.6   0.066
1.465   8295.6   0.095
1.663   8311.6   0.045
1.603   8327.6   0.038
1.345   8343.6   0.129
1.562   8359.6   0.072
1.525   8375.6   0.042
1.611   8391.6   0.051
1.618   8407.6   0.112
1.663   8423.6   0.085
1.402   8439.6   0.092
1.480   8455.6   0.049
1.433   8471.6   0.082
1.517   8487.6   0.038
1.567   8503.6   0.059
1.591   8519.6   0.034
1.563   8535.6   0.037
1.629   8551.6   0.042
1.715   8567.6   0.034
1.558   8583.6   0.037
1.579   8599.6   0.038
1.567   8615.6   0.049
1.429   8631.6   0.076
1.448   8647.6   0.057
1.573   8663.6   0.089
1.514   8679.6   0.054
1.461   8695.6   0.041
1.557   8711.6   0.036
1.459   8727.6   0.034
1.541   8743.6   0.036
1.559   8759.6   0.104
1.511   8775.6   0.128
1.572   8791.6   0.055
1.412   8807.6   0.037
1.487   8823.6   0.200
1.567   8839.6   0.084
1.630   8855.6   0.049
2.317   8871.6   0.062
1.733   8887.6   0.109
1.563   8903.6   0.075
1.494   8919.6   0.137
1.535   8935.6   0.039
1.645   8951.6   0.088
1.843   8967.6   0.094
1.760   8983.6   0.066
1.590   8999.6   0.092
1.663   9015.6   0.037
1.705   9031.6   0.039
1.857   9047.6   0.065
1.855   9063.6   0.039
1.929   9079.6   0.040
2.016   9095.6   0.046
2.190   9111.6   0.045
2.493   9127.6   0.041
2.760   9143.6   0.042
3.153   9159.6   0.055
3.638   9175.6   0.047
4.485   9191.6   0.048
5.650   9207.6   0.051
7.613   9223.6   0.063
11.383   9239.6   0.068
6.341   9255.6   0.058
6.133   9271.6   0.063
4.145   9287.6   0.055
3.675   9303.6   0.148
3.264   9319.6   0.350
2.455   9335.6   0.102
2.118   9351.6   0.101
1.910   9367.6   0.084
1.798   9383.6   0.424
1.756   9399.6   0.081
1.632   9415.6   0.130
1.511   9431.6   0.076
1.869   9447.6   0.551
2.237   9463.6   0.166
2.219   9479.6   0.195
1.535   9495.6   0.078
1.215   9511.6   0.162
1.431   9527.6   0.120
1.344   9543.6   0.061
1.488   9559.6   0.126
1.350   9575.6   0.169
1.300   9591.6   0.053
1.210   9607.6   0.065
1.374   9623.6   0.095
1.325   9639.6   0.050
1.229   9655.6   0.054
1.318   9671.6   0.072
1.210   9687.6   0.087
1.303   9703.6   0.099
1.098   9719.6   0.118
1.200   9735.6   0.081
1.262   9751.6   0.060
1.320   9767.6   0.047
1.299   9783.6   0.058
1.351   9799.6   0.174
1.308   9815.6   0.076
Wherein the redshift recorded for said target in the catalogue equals 0.407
